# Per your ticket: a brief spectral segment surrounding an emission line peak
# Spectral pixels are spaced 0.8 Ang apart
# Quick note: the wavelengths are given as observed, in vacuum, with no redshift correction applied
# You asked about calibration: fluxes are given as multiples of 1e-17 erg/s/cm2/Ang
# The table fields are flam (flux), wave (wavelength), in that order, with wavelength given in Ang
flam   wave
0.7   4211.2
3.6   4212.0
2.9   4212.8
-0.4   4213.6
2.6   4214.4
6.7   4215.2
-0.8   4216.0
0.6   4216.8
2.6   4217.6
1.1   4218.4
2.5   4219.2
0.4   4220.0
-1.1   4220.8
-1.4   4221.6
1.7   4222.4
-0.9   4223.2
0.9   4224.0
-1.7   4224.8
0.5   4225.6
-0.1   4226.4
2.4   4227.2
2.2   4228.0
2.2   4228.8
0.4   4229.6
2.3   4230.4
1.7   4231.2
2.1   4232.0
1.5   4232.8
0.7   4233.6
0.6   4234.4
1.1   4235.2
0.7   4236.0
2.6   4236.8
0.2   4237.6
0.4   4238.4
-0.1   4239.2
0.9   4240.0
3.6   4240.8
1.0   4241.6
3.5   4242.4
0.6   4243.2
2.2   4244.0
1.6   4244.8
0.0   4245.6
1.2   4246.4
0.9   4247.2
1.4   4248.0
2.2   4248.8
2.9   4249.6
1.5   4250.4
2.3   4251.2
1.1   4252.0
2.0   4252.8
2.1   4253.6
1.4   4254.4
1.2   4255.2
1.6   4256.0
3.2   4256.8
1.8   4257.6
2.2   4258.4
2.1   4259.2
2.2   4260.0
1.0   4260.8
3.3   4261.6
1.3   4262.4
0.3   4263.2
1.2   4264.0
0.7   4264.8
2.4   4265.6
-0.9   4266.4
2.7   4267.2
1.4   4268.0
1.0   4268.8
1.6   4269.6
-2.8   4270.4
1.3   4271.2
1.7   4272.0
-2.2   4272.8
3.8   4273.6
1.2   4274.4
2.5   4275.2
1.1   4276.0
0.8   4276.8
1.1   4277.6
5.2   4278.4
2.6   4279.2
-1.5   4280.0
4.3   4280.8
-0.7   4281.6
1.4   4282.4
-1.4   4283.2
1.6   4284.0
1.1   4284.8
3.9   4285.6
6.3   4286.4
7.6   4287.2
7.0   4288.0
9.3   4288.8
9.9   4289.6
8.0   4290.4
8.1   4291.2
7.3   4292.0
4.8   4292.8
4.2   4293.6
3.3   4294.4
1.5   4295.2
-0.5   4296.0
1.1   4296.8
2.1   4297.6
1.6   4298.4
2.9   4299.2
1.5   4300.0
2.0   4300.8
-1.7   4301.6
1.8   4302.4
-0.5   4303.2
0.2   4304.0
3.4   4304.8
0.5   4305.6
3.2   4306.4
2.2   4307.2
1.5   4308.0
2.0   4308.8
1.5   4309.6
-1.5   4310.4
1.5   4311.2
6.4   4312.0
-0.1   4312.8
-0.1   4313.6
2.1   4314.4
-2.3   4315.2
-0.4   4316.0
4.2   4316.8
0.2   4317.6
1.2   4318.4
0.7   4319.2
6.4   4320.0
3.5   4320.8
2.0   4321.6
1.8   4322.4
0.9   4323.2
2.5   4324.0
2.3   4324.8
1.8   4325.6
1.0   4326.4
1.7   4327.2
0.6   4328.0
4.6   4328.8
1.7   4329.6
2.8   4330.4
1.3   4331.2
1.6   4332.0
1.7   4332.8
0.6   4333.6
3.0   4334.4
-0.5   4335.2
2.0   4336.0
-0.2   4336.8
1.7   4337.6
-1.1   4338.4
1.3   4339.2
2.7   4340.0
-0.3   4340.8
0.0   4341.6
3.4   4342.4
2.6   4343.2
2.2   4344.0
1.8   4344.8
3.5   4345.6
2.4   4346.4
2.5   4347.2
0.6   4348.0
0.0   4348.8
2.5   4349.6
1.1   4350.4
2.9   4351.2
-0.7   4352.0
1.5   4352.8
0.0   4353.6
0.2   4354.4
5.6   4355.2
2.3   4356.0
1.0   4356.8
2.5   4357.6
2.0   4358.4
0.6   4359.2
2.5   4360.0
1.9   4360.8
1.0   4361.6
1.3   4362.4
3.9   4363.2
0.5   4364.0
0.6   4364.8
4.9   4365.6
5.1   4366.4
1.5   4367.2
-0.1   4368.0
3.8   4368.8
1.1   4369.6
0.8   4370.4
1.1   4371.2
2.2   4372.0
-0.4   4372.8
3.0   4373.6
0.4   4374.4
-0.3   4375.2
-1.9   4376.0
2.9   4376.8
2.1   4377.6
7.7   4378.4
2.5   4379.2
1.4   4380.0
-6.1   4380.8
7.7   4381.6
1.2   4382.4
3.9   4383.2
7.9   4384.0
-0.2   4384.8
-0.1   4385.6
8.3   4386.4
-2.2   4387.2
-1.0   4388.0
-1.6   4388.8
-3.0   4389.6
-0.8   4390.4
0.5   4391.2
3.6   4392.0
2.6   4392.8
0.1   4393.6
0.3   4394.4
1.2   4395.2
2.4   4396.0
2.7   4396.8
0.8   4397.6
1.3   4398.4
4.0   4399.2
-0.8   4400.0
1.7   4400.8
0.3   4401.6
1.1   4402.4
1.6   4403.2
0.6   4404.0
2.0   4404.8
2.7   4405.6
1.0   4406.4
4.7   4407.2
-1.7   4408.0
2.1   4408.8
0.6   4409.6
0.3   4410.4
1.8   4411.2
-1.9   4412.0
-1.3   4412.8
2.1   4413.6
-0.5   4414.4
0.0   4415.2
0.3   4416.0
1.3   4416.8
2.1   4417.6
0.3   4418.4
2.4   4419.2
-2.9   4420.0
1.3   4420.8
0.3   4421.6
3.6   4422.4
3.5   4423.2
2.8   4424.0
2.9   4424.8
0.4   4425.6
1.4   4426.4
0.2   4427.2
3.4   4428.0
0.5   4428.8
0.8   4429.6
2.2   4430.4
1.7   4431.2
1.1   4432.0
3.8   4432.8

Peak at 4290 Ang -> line [O II]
